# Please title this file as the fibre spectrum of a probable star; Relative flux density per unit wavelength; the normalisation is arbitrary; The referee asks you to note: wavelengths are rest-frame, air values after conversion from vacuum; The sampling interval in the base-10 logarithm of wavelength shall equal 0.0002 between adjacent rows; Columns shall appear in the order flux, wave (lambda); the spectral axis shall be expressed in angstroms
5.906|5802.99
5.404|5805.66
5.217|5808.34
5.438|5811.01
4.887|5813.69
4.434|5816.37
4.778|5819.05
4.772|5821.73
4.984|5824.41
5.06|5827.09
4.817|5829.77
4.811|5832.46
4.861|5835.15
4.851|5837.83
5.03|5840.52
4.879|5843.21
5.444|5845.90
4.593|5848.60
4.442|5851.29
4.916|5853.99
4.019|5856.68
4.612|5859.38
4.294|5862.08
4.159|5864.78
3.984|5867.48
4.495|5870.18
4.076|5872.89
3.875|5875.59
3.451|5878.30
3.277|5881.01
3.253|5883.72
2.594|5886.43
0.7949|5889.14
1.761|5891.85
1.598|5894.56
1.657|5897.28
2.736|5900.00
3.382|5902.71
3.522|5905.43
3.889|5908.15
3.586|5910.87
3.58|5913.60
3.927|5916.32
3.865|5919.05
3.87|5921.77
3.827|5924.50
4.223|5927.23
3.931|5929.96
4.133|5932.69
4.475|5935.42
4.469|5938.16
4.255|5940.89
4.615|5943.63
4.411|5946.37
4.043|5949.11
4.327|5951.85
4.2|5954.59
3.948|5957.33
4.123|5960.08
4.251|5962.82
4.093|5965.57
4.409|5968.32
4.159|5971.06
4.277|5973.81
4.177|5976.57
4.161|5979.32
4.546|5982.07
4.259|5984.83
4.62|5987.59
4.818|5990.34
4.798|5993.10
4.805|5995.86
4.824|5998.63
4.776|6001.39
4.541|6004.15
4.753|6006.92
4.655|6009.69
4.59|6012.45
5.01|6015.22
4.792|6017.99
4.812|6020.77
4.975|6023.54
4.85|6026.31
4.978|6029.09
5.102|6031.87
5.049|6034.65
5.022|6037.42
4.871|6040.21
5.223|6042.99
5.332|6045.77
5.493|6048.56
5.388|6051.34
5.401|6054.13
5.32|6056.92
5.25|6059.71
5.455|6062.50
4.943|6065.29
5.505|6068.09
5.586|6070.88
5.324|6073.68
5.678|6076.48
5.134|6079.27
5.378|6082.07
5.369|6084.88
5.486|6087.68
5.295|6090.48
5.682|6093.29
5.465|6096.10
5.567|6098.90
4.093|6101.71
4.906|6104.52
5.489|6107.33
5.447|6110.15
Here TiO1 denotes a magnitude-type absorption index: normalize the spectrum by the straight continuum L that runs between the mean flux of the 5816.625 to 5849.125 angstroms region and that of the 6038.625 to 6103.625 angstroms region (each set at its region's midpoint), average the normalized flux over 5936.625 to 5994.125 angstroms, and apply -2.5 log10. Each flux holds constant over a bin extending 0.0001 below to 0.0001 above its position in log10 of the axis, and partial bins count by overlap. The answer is 0.18 mag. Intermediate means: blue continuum 4.9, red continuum 5.31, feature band 4.33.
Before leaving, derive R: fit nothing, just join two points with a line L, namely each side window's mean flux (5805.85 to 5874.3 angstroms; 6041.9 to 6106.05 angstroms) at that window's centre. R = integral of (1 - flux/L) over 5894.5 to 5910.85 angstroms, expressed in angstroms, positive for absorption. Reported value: 6.5 angstroms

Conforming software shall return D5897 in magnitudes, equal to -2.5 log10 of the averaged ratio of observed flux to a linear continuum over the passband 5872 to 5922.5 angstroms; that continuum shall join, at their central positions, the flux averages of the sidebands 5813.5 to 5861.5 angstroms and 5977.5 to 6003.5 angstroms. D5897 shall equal 0.46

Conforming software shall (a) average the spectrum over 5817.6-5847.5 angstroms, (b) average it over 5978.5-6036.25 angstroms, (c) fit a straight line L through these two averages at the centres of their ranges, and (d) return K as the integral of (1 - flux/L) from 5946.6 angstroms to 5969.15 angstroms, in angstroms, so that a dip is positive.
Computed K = 2.9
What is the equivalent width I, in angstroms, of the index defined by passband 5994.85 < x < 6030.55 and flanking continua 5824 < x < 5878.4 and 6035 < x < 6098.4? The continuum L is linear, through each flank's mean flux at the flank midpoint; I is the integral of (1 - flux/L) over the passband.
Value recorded 2.5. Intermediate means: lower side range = 4.57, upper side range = 5.34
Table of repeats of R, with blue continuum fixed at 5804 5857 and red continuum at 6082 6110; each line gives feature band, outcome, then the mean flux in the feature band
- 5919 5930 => 2.4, 3.96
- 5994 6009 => 1.2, 4.74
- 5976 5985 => 1.4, 4.3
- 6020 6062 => 0.4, 5.15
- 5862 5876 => 2.3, 4.15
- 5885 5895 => 6.6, 1.71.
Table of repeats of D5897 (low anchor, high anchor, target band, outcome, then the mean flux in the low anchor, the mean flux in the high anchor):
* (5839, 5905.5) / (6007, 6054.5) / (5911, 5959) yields 0.02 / 3.64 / 5.02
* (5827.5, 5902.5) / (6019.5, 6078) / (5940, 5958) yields 0.05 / 3.83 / 5.22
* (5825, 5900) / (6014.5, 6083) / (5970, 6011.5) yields 0.06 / 3.9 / 5.2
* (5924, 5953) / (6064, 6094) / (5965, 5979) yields 0.07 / 4.26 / 5.39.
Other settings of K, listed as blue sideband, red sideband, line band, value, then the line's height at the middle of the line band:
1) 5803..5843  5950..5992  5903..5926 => 4.1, 4.56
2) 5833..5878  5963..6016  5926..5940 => 0.9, 4.52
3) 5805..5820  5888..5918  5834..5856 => -3.3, 4.22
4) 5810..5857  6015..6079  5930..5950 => 2.8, 5.02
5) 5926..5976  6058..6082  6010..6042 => 0.2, 4.95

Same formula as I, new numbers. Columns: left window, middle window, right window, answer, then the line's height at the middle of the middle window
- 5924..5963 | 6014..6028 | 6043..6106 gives 0.0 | 4.87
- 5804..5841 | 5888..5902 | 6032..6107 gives 9.0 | 5.05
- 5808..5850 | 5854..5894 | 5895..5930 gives 6.7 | 4.14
